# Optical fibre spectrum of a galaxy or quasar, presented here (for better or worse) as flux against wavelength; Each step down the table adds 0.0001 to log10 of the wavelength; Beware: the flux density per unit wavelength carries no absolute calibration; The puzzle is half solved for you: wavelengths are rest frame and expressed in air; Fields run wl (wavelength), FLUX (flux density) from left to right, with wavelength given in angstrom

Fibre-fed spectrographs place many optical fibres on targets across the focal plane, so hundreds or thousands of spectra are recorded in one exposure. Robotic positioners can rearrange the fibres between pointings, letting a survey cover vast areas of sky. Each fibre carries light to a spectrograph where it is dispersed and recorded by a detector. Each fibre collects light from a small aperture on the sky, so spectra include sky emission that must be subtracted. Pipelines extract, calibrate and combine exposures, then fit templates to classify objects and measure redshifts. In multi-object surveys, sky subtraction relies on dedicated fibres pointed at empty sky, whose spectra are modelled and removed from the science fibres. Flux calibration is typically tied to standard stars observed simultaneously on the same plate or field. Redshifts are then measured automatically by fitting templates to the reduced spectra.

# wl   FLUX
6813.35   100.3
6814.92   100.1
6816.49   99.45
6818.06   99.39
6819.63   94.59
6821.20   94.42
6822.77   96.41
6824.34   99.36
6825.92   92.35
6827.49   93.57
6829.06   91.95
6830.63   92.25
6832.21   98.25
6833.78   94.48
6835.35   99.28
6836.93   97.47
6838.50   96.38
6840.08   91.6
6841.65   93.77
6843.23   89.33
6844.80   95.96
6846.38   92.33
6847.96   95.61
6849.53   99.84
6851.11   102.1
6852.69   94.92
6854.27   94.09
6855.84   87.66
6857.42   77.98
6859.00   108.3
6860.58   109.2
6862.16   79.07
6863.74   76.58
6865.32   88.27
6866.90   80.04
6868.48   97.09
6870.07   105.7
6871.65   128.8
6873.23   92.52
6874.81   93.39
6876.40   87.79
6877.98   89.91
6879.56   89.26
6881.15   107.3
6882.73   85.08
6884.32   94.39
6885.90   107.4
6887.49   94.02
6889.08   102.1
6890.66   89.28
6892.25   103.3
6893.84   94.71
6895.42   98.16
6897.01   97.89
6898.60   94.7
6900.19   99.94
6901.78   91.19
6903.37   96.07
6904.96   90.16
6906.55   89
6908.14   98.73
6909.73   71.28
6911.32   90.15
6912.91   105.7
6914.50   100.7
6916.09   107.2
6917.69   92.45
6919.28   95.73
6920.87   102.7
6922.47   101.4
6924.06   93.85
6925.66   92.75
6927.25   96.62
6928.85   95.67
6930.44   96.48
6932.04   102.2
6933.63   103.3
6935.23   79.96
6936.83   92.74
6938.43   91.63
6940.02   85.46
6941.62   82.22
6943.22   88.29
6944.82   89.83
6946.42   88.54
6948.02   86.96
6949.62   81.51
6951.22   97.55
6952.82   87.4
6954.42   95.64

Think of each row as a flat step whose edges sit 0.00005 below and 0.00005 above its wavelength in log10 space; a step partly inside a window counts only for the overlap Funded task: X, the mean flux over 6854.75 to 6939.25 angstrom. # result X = 95.1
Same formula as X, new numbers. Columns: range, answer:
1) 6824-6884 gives 94.4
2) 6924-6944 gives 92.3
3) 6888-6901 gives 97.4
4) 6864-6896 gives 96.1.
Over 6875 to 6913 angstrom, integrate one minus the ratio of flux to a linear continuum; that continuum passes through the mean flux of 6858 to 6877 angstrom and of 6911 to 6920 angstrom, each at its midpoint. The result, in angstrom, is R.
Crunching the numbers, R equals 1.3 angstrom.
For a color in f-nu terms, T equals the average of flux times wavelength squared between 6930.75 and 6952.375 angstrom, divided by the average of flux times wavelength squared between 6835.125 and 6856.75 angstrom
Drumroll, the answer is 1.0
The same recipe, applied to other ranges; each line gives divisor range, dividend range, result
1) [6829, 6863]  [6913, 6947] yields 1.02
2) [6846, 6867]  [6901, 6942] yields 1.04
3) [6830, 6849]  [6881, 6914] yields 1.02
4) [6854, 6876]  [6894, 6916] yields 1.02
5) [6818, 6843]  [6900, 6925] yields 1.03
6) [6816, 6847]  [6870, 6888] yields 1.04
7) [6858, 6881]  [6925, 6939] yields 1.02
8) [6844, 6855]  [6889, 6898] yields 1.02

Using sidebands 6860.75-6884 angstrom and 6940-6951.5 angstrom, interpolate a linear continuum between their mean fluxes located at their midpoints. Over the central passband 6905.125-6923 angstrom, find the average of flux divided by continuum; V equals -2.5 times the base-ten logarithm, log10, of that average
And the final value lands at -0.07 mag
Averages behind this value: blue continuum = 93.4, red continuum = 87.2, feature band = 95.6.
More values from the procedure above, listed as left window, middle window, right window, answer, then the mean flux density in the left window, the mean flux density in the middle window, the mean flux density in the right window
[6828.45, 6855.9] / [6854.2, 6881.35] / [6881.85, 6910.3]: 0.012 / 95.1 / 93.8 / 94.5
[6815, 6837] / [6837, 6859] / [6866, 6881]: 0.026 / 96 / 93.9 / 96.5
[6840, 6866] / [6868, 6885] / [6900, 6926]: -0.041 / 92.8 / 97.4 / 95.2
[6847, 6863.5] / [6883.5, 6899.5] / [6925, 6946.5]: -0.049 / 94.3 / 97.6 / 91.9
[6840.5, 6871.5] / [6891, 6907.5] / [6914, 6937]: 0.005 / 93.8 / 95.3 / 97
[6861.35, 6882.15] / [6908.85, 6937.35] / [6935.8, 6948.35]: -0.072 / 93.5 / 95.6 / 88.1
